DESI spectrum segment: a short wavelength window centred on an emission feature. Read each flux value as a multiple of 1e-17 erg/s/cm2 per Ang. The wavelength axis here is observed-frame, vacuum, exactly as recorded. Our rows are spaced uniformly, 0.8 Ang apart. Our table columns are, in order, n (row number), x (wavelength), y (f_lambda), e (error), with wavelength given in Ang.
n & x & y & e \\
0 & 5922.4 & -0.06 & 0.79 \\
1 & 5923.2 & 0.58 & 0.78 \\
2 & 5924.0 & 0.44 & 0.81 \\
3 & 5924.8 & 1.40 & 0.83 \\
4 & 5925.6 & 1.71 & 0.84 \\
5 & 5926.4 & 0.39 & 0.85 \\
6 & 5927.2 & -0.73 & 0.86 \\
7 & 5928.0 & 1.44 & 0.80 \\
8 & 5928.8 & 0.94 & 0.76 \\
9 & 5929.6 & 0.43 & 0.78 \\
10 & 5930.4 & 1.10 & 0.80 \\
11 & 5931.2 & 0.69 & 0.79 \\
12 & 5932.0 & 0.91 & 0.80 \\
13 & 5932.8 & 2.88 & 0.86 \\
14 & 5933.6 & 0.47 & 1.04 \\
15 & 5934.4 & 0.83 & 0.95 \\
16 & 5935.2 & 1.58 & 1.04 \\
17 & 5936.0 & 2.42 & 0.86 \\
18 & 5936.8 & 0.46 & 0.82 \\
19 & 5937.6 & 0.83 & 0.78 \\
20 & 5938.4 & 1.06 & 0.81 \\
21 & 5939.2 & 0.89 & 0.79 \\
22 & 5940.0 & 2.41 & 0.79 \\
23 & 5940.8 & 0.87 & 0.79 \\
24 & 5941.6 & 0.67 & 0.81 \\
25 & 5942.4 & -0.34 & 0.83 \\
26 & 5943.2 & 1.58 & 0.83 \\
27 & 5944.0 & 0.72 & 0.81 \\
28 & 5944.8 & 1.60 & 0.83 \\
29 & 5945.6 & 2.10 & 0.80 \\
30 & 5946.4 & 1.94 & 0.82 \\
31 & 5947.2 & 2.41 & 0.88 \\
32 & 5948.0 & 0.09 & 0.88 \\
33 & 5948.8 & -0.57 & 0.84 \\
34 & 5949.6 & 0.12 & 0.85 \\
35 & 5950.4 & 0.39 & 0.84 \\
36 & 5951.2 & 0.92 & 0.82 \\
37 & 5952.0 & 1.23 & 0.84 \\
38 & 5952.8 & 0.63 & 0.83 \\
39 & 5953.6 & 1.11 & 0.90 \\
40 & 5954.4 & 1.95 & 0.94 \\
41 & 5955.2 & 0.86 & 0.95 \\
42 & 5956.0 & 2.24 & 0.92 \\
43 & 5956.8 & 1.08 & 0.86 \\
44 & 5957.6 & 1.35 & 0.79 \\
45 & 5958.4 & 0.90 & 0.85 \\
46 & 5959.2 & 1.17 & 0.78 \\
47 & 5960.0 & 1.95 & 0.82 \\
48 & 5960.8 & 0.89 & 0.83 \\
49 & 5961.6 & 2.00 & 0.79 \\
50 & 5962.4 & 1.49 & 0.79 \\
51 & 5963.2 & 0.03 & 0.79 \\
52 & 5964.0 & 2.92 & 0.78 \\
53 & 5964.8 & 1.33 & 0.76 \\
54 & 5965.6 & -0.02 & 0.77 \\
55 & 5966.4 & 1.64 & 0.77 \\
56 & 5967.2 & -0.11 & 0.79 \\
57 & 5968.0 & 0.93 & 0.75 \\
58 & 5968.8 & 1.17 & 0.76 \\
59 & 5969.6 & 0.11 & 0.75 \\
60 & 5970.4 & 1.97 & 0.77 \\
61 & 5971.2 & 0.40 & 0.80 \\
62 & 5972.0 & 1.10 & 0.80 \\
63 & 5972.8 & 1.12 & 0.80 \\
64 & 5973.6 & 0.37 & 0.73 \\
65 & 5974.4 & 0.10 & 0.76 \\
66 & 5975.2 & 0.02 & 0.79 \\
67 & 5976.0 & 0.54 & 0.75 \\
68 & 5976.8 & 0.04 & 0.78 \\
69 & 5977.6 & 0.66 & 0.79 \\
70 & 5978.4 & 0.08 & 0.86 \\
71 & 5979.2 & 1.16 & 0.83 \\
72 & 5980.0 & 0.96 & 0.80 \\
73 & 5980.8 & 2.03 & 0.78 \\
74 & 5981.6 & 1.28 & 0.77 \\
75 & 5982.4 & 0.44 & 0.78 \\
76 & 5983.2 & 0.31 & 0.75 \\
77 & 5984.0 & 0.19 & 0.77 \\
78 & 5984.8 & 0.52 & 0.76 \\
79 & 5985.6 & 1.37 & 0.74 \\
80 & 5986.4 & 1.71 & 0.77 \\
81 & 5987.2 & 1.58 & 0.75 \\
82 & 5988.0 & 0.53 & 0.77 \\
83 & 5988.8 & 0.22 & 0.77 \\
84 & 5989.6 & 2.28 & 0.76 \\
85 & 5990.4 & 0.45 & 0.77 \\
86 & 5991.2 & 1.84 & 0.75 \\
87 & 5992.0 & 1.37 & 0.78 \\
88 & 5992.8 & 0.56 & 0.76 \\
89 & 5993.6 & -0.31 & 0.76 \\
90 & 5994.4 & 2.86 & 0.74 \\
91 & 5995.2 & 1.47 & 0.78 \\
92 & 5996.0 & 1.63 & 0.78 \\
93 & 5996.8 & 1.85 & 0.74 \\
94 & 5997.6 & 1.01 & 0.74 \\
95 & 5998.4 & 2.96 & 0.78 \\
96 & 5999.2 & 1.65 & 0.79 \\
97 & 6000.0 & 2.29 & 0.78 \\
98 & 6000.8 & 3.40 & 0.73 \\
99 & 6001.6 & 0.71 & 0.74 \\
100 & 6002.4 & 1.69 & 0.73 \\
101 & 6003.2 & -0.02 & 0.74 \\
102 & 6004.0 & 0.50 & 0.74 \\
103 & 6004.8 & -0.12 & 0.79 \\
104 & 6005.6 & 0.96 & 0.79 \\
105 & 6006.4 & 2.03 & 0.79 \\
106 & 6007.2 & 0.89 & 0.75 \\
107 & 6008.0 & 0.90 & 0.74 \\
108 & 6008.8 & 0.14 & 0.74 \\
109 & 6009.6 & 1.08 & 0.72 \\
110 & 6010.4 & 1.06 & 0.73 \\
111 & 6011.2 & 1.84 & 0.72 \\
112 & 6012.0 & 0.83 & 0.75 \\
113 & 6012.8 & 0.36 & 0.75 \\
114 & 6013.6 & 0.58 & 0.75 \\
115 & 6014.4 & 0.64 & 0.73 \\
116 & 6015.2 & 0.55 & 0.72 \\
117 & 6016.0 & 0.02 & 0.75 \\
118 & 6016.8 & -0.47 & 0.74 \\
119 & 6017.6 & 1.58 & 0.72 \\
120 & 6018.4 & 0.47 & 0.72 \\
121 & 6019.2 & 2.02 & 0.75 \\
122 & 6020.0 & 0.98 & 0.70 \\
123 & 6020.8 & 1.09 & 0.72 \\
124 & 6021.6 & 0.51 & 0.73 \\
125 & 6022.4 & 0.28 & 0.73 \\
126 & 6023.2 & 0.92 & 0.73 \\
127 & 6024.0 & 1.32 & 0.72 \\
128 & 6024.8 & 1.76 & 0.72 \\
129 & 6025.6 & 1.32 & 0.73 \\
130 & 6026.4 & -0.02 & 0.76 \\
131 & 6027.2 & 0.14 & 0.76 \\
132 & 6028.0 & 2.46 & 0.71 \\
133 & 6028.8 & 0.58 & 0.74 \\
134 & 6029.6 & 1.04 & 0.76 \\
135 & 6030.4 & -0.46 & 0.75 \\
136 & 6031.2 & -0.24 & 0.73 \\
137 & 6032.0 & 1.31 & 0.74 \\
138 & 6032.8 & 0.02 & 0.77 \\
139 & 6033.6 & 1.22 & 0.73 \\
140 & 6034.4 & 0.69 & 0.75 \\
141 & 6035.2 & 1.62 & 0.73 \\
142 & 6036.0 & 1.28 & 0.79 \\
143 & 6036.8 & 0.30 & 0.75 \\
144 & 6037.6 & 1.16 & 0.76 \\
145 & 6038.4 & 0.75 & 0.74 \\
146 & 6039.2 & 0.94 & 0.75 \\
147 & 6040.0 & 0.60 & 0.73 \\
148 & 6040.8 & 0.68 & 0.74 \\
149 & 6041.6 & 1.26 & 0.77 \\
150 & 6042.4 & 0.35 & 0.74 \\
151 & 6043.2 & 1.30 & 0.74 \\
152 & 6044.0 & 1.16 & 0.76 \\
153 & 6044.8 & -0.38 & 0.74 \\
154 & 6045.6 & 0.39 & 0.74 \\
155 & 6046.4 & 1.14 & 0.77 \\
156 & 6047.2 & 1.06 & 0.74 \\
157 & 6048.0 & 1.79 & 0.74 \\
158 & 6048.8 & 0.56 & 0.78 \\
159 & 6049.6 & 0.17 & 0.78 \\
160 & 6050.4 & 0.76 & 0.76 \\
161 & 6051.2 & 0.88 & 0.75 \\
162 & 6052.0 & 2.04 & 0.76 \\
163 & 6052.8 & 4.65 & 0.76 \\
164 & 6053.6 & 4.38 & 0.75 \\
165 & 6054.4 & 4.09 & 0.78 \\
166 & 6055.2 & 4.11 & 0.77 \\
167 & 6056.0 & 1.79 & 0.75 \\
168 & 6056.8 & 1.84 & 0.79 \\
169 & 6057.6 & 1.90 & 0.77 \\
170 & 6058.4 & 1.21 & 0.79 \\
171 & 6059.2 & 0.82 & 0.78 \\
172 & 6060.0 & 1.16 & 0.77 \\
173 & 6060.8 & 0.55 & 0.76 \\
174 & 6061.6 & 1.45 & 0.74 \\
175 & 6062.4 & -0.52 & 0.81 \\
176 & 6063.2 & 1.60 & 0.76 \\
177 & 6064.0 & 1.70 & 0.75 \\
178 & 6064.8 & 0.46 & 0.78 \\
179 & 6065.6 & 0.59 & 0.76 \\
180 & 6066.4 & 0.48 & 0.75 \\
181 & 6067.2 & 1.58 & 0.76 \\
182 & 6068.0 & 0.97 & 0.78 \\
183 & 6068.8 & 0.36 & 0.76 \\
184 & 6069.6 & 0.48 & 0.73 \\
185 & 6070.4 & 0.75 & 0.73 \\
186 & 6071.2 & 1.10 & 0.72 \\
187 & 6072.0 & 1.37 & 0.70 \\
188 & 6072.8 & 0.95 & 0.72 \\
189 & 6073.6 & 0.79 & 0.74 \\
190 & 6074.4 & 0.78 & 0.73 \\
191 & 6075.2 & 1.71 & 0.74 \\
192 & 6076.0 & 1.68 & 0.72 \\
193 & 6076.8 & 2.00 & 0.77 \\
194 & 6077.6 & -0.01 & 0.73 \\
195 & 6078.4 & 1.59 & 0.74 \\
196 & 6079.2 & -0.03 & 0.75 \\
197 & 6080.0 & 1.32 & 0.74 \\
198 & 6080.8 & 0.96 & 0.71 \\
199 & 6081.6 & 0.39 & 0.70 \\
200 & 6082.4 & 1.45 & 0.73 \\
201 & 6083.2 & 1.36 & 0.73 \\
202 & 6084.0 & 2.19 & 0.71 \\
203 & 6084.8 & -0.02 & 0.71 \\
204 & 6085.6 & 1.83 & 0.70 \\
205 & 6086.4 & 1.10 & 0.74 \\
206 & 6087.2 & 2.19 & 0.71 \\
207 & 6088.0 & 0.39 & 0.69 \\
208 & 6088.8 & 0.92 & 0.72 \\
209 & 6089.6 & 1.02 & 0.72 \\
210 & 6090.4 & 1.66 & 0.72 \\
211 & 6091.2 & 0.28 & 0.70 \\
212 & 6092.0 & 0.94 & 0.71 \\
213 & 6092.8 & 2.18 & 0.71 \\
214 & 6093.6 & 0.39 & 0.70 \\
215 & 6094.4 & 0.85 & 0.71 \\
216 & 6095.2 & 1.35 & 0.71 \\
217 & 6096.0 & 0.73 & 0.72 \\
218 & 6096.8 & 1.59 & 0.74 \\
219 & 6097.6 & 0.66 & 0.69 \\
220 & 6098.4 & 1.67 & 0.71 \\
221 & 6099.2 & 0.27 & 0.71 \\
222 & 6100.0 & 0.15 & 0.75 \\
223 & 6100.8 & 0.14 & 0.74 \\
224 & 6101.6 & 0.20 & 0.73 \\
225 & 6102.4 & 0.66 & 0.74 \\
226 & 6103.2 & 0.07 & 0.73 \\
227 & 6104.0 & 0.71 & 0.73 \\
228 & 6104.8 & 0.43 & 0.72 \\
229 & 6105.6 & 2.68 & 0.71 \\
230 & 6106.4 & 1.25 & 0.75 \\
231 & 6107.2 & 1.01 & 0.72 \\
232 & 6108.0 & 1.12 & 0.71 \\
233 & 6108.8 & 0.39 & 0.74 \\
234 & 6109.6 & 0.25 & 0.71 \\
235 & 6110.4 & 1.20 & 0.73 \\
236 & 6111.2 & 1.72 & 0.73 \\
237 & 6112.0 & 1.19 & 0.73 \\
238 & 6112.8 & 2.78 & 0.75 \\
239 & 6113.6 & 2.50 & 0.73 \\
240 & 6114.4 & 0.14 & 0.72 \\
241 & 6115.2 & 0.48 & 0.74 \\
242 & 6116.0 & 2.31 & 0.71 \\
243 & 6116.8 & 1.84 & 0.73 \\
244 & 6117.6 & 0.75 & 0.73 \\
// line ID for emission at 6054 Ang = [O III] 5007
